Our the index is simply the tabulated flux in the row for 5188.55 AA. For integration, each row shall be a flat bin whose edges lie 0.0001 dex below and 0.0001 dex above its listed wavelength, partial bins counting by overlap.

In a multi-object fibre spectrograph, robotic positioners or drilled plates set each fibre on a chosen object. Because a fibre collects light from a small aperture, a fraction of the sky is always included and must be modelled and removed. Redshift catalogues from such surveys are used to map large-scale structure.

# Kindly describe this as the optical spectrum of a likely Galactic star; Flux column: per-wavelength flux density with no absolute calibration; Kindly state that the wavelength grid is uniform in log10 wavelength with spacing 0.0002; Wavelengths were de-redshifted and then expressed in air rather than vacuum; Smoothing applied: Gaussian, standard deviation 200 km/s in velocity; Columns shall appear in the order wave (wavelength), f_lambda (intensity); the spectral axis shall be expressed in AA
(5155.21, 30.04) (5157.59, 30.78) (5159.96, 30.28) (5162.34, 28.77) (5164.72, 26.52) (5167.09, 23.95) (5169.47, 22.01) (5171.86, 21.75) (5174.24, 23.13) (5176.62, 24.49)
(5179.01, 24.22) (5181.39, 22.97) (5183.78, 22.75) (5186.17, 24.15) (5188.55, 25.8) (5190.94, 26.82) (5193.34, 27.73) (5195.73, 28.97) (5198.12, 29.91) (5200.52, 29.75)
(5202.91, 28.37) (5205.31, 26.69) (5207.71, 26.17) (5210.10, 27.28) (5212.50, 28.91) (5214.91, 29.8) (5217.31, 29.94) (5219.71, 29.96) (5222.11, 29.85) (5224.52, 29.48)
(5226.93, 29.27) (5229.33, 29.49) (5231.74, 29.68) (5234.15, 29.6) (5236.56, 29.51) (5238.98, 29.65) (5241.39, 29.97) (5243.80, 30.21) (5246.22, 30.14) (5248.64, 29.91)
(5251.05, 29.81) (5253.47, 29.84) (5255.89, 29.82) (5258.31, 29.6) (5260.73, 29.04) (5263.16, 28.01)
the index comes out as 25.8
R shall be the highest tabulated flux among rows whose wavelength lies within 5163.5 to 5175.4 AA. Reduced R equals 26.52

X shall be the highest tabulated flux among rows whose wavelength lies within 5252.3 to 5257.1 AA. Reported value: 29.84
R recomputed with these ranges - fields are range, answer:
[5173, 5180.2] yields 24.49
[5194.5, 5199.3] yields 29.91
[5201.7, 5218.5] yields 29.94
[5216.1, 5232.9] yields 29.96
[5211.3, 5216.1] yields 29.8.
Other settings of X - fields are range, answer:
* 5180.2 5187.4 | 24.15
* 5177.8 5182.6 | 24.22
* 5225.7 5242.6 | 29.97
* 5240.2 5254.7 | 30.21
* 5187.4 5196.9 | 28.97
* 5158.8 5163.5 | 30.28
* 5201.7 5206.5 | 28.37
